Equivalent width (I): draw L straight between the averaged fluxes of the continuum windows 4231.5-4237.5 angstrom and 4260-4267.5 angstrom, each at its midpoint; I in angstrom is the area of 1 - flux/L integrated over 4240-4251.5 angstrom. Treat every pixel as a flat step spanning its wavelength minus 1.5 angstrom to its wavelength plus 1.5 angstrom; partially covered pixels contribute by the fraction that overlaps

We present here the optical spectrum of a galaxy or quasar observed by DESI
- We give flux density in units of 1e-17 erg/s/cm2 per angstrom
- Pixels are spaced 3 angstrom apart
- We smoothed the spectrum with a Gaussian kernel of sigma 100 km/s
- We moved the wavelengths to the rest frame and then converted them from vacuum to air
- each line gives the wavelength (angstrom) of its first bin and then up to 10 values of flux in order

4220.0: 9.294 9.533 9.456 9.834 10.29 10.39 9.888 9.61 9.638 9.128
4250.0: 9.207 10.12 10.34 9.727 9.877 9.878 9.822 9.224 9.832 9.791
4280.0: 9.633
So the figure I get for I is 0.8 angstrom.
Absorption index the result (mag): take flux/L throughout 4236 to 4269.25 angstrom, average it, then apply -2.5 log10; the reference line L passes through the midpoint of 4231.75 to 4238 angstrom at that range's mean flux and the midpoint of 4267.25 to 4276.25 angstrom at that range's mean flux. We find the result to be 0.02 mag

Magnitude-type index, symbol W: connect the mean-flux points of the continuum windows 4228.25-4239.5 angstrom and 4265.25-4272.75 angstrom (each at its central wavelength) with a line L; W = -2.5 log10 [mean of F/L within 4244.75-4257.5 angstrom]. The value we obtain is 0.02 mag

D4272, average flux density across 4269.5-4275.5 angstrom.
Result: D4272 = 9.53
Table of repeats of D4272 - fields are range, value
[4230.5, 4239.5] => 10.2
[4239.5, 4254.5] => 9.54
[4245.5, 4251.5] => 9.17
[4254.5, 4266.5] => 9.96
